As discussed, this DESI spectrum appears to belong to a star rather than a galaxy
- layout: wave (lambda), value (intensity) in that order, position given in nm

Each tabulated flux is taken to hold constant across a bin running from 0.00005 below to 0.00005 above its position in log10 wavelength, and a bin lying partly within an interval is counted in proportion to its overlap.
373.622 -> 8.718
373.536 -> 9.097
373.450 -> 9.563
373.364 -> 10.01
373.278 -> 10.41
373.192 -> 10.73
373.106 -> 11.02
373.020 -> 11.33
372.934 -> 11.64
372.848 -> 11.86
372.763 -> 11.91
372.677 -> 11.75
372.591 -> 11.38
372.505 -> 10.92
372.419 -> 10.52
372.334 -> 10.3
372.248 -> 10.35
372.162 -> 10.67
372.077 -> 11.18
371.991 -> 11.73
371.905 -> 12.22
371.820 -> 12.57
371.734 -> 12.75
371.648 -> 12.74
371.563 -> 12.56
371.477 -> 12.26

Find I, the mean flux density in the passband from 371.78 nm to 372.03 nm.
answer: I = 12.2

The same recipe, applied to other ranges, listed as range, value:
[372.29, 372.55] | 10.6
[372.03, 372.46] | 10.6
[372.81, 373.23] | 11.3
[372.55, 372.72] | 11.5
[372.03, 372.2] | 11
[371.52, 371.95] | 12.6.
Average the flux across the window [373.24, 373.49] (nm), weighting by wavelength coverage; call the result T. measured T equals 9.99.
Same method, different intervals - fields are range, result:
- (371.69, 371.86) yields 12.6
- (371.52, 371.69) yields 12.7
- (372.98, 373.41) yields 10.7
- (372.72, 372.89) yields 11.9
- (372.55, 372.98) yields 11.7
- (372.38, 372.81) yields 11.3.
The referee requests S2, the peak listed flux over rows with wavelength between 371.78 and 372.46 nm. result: 12.57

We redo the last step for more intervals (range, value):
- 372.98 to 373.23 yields 11.33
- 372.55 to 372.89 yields 11.91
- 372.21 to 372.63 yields 11.38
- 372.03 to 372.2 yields 11.18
